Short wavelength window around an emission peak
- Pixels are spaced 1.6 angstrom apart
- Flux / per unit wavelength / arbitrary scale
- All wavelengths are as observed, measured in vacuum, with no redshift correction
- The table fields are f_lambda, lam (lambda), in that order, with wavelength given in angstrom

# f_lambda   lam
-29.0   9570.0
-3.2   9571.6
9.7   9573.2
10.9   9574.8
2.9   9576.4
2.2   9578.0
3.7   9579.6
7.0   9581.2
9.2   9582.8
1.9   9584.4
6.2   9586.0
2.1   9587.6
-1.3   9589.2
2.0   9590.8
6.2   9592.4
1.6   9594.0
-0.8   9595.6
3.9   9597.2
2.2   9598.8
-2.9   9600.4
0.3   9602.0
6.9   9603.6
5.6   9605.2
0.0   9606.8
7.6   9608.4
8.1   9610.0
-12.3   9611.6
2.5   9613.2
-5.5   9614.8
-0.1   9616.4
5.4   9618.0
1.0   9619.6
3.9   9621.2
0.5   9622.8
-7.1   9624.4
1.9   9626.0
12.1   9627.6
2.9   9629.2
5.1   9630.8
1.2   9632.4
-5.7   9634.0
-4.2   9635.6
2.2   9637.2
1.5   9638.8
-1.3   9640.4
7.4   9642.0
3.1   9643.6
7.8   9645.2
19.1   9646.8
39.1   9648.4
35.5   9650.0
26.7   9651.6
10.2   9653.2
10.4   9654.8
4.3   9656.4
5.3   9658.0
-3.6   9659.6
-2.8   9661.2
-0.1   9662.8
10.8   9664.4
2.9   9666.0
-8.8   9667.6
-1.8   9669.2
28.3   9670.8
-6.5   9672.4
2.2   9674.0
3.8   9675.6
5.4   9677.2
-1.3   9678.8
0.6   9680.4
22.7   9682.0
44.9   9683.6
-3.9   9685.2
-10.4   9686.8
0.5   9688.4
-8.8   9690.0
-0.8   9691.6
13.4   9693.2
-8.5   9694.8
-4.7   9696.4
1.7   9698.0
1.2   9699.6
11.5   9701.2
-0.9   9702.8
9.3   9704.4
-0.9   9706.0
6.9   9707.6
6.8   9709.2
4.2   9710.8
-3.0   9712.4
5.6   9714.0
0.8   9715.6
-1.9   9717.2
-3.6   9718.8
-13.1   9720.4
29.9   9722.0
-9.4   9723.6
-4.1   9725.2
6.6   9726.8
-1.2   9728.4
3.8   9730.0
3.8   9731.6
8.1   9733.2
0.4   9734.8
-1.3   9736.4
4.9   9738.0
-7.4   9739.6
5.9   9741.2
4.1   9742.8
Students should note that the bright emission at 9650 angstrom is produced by H-beta 4861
